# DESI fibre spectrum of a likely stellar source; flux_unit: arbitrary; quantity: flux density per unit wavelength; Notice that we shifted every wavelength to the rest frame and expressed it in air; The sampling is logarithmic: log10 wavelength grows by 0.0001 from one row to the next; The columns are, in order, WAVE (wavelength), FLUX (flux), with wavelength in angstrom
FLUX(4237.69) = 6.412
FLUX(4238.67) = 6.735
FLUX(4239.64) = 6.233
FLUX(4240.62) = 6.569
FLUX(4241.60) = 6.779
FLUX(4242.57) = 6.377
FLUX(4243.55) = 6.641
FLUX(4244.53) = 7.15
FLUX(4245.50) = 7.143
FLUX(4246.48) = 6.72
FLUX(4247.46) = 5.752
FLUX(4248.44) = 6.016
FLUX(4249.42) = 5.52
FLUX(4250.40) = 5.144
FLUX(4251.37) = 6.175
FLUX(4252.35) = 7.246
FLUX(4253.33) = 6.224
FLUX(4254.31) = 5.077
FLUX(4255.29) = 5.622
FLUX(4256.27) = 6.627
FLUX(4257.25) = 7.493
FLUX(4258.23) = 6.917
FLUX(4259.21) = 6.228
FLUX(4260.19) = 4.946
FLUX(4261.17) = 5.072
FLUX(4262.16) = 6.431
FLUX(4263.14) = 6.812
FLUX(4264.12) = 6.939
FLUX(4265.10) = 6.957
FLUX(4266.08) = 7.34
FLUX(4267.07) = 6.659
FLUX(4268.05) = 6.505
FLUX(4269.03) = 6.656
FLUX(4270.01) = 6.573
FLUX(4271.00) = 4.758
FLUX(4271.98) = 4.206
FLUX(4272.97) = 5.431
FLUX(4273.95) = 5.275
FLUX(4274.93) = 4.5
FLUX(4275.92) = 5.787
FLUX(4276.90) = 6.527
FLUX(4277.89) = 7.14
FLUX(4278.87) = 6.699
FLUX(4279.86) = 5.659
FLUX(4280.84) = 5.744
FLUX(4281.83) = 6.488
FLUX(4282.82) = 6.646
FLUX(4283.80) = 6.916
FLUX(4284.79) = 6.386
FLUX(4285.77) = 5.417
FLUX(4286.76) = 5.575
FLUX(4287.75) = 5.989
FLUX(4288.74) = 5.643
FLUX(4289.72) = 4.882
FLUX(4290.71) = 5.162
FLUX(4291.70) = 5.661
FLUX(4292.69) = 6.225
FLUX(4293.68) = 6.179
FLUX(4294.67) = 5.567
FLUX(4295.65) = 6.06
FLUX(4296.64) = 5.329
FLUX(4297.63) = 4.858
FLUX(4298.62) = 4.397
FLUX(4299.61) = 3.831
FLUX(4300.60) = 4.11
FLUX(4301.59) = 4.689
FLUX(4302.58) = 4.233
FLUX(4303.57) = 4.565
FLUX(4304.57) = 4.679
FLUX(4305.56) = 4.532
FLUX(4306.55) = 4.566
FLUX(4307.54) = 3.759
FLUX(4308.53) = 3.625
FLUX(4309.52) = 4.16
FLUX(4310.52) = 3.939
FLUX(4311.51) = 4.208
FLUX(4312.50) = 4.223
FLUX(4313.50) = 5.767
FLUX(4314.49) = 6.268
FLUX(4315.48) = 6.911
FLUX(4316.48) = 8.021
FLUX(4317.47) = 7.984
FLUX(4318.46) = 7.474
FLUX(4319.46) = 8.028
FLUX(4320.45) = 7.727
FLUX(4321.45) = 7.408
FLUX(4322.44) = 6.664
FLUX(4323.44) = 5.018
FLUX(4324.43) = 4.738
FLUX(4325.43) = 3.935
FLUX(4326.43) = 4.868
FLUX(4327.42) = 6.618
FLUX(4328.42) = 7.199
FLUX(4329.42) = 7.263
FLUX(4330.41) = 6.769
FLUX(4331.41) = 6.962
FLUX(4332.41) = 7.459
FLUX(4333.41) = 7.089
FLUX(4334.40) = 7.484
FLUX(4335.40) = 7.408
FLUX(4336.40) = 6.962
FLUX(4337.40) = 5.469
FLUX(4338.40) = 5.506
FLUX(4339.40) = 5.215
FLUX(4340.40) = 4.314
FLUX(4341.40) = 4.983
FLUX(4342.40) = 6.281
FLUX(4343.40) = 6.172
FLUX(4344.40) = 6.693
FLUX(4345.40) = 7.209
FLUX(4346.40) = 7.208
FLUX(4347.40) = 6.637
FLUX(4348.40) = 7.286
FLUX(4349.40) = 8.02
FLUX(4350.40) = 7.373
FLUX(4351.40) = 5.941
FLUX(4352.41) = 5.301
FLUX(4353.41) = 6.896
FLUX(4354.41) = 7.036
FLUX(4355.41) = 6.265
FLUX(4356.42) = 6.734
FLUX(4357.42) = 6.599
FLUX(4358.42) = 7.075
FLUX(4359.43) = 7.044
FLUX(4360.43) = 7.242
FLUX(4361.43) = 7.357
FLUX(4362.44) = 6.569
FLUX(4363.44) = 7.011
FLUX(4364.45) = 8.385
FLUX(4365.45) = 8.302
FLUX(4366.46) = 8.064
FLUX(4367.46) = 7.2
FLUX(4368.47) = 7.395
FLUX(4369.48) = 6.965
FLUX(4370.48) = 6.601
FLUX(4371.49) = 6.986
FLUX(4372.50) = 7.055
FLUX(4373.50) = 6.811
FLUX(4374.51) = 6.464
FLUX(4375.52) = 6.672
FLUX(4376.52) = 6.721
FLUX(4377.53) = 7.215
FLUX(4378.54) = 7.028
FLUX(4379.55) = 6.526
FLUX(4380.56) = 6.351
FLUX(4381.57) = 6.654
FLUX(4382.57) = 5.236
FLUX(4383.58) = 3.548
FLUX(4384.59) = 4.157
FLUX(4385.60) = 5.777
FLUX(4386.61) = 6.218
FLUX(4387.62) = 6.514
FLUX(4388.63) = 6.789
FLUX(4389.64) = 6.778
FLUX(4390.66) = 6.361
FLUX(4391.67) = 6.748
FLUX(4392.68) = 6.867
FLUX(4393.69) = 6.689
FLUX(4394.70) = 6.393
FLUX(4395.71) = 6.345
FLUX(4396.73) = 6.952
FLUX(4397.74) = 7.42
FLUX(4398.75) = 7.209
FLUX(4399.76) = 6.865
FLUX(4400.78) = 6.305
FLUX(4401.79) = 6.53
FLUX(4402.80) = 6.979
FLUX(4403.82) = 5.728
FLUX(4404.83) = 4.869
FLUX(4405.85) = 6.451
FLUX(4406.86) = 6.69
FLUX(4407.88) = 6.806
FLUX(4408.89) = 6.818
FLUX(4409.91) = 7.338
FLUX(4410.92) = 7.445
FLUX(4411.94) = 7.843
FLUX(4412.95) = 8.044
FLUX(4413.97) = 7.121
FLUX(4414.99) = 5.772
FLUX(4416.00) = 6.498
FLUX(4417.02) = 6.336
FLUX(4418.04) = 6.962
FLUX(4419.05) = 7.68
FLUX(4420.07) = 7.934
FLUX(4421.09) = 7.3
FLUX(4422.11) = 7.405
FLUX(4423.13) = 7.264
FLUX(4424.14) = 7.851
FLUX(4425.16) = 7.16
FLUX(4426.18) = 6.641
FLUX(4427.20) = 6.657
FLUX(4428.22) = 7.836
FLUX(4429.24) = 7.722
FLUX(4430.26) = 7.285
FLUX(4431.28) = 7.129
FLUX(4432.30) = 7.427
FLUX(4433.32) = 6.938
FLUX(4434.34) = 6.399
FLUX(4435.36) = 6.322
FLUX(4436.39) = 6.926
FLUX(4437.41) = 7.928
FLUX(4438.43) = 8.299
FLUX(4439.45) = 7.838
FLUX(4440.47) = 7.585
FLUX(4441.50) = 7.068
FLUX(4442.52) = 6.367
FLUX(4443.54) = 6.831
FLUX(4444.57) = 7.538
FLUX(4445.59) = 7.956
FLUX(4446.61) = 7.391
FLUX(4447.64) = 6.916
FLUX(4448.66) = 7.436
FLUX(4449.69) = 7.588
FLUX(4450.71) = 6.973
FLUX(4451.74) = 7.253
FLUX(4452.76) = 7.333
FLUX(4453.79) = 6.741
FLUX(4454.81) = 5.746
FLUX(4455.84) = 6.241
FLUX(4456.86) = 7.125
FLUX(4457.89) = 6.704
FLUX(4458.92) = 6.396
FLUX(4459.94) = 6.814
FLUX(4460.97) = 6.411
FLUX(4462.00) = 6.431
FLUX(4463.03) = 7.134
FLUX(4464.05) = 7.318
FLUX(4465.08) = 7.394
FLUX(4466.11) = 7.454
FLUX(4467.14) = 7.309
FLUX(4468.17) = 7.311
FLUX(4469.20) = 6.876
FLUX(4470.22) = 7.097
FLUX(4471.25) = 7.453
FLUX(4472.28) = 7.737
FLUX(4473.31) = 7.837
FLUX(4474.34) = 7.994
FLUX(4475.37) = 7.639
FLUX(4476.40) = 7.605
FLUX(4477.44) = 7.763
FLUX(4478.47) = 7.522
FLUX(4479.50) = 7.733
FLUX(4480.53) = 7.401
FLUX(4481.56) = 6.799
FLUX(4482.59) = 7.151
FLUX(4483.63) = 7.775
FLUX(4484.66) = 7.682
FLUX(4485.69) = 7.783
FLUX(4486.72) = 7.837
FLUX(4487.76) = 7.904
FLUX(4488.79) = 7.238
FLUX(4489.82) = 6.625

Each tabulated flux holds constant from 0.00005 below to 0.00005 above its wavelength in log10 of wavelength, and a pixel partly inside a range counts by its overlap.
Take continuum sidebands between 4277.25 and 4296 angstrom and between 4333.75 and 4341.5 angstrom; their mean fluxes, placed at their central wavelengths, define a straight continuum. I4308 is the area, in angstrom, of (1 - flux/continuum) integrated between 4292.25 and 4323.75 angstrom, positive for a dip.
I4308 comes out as 2.8 angstrom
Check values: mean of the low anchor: 6.01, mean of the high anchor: 5.99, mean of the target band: 5.47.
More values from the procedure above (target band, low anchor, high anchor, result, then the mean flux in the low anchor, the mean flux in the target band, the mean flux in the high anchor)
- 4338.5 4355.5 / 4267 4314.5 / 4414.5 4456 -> -1.0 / 5.34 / 6.39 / 7.14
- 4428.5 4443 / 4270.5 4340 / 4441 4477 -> -0.7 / 5.75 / 7.24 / 7.13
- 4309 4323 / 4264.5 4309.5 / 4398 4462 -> -1.2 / 5.51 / 6.33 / 7.01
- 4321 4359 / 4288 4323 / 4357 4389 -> -2.0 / 5.47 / 6.42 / 6.7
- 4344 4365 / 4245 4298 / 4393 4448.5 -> -1.1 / 6.03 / 6.95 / 7.04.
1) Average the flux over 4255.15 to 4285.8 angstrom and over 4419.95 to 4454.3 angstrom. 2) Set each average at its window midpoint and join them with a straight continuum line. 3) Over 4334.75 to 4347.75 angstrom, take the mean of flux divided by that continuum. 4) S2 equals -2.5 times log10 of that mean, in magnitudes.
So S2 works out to 0.08 mag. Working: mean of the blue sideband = 6.19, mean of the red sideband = 7.26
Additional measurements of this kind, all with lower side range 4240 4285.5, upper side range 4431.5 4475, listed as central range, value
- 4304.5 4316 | 0.34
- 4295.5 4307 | 0.36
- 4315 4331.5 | -0.03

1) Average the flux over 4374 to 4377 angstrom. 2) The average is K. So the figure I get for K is 6.62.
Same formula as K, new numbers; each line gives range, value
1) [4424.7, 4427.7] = 6.81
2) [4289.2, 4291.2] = 5.05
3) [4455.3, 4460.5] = 6.65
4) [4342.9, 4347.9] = 6.79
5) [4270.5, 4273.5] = 4.8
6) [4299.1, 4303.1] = 4.22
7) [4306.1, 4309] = 3.98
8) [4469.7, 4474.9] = 7.63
